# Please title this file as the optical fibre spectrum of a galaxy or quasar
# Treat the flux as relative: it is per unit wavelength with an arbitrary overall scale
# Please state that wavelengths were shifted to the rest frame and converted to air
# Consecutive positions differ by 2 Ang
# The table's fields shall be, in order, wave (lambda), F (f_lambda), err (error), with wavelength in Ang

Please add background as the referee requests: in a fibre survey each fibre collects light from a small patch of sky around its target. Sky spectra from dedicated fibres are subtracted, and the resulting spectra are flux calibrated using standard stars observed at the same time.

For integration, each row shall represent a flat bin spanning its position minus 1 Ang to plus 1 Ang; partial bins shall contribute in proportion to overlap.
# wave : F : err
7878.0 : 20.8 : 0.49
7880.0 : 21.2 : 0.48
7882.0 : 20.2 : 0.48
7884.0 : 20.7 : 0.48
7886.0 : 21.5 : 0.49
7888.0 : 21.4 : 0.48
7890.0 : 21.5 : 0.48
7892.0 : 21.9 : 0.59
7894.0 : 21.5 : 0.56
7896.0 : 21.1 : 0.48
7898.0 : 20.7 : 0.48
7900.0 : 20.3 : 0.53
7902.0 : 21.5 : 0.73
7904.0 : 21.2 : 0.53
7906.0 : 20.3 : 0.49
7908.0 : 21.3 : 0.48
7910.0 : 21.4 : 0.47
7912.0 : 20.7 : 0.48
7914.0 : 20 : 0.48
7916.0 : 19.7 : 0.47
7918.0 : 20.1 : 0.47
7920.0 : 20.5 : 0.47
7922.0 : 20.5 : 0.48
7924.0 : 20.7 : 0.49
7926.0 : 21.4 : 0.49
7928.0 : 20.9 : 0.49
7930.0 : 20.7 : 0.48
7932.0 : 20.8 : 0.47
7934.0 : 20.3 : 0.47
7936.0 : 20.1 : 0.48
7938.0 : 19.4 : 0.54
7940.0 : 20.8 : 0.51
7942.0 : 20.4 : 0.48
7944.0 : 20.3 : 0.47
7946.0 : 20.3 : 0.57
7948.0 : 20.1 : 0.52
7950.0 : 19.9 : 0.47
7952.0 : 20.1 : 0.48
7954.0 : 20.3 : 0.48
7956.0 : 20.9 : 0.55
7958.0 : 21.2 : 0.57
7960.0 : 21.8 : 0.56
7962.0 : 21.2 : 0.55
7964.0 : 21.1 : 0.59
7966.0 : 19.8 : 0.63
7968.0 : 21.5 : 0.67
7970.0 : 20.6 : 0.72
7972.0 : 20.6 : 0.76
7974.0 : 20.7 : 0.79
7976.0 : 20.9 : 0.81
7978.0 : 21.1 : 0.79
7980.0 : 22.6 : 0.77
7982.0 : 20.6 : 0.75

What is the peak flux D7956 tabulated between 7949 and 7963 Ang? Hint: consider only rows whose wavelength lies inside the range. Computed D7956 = 21.8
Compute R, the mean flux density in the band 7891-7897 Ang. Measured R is 21.5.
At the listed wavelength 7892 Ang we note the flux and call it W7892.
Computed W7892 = 21.9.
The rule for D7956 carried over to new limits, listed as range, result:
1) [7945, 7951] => 20.3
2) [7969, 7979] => 21.1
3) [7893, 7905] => 21.5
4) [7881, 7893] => 21.9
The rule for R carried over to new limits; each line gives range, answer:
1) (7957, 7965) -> 21.3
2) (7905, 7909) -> 20.8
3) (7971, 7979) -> 20.8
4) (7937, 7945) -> 20.2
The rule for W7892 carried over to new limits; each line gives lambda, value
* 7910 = 21.4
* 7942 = 20.4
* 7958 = 21.2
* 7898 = 20.7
